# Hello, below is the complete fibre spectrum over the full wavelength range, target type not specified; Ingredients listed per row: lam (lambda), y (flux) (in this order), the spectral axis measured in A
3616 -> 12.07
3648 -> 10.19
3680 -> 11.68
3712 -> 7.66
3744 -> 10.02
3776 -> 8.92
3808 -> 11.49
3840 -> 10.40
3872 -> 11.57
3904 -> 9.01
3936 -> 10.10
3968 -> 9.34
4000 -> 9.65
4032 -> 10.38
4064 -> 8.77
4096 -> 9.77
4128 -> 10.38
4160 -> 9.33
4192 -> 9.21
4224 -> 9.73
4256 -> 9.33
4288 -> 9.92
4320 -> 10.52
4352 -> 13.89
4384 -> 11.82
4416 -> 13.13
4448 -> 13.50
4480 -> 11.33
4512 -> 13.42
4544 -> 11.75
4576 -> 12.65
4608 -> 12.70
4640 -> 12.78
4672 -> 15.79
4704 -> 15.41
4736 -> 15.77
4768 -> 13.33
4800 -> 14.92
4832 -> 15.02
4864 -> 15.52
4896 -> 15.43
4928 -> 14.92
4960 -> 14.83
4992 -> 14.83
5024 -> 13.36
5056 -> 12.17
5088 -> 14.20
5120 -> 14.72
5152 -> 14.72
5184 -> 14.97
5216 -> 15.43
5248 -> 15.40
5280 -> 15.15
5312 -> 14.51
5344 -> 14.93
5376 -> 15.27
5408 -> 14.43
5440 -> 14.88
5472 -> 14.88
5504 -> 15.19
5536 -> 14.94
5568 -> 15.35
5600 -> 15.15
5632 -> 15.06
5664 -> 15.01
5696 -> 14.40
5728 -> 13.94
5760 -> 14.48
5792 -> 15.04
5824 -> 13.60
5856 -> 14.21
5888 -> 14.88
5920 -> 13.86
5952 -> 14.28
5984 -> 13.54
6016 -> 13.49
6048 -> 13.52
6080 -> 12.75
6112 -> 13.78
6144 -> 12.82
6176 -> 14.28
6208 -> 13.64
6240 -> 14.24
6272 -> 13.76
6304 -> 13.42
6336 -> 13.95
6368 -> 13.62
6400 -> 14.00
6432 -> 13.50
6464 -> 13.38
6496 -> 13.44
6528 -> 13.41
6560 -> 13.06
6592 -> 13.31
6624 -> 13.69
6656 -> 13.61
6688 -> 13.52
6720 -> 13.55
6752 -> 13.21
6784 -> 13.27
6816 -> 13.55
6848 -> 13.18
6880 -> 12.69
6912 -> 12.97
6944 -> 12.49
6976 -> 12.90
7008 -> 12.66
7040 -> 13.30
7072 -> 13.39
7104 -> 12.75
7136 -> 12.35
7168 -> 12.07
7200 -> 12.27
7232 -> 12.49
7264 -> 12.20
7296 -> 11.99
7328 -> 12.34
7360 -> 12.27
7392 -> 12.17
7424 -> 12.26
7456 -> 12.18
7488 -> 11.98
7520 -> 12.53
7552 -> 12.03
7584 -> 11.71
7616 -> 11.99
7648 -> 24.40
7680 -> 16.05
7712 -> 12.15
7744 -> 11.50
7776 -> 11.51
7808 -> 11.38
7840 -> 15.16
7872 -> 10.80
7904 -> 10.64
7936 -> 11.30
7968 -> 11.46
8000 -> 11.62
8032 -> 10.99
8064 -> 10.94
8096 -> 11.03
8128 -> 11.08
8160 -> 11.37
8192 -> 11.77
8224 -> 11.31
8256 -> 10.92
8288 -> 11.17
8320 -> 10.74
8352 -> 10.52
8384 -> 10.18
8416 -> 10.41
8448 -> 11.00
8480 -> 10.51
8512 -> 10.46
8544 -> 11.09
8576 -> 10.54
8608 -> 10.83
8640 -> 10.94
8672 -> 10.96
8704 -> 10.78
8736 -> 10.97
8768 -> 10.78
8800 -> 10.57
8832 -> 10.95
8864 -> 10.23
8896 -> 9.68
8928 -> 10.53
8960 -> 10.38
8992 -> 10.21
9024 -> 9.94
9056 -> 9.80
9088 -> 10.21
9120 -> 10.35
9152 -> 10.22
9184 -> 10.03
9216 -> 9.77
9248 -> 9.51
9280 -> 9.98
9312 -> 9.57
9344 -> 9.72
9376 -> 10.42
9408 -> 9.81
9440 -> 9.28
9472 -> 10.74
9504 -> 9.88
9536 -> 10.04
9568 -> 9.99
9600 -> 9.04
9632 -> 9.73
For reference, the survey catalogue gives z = 0.165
